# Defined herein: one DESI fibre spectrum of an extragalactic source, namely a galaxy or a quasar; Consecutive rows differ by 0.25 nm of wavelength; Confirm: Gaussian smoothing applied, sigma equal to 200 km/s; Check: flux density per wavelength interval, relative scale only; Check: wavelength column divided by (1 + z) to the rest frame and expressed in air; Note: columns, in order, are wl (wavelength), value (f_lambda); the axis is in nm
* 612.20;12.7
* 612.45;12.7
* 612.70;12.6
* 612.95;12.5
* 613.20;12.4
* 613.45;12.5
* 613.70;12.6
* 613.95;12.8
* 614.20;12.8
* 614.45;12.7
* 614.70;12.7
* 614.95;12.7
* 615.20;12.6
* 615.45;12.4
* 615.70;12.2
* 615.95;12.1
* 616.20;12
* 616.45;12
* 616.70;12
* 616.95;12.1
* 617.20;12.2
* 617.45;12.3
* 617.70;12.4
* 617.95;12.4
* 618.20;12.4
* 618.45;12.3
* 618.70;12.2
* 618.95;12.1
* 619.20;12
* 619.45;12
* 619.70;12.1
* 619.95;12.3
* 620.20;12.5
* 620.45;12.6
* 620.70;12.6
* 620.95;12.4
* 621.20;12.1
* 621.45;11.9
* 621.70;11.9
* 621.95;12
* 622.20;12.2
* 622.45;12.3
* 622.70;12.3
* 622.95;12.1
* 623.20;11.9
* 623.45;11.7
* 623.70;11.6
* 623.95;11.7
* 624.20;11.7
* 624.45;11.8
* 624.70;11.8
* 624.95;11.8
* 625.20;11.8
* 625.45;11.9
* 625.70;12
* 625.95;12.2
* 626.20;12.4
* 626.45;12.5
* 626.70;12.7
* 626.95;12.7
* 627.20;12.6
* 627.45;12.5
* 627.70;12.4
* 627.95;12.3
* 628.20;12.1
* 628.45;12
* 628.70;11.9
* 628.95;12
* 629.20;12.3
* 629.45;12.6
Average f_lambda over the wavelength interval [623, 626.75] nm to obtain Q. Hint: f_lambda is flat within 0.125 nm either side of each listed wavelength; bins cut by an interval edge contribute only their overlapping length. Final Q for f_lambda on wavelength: 12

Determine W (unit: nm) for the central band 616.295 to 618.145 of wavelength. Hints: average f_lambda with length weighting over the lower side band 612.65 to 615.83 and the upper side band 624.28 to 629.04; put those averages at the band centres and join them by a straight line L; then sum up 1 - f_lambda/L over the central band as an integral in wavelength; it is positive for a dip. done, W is 0.04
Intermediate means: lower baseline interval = 12.6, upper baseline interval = 12.2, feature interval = 12.2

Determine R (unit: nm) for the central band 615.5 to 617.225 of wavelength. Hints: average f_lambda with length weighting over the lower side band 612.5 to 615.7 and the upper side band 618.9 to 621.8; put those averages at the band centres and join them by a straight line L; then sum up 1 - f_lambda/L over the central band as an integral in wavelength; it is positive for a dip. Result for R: 0.05 nm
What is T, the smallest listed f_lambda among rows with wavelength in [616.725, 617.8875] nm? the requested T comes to 12.1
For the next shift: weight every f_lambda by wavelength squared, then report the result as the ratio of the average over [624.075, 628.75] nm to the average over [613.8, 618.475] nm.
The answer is 1.02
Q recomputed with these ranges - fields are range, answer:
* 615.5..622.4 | 12.2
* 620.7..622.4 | 12.1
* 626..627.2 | 12.6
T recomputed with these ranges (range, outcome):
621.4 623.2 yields 11.9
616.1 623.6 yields 11.7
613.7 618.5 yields 12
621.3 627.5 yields 11.6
